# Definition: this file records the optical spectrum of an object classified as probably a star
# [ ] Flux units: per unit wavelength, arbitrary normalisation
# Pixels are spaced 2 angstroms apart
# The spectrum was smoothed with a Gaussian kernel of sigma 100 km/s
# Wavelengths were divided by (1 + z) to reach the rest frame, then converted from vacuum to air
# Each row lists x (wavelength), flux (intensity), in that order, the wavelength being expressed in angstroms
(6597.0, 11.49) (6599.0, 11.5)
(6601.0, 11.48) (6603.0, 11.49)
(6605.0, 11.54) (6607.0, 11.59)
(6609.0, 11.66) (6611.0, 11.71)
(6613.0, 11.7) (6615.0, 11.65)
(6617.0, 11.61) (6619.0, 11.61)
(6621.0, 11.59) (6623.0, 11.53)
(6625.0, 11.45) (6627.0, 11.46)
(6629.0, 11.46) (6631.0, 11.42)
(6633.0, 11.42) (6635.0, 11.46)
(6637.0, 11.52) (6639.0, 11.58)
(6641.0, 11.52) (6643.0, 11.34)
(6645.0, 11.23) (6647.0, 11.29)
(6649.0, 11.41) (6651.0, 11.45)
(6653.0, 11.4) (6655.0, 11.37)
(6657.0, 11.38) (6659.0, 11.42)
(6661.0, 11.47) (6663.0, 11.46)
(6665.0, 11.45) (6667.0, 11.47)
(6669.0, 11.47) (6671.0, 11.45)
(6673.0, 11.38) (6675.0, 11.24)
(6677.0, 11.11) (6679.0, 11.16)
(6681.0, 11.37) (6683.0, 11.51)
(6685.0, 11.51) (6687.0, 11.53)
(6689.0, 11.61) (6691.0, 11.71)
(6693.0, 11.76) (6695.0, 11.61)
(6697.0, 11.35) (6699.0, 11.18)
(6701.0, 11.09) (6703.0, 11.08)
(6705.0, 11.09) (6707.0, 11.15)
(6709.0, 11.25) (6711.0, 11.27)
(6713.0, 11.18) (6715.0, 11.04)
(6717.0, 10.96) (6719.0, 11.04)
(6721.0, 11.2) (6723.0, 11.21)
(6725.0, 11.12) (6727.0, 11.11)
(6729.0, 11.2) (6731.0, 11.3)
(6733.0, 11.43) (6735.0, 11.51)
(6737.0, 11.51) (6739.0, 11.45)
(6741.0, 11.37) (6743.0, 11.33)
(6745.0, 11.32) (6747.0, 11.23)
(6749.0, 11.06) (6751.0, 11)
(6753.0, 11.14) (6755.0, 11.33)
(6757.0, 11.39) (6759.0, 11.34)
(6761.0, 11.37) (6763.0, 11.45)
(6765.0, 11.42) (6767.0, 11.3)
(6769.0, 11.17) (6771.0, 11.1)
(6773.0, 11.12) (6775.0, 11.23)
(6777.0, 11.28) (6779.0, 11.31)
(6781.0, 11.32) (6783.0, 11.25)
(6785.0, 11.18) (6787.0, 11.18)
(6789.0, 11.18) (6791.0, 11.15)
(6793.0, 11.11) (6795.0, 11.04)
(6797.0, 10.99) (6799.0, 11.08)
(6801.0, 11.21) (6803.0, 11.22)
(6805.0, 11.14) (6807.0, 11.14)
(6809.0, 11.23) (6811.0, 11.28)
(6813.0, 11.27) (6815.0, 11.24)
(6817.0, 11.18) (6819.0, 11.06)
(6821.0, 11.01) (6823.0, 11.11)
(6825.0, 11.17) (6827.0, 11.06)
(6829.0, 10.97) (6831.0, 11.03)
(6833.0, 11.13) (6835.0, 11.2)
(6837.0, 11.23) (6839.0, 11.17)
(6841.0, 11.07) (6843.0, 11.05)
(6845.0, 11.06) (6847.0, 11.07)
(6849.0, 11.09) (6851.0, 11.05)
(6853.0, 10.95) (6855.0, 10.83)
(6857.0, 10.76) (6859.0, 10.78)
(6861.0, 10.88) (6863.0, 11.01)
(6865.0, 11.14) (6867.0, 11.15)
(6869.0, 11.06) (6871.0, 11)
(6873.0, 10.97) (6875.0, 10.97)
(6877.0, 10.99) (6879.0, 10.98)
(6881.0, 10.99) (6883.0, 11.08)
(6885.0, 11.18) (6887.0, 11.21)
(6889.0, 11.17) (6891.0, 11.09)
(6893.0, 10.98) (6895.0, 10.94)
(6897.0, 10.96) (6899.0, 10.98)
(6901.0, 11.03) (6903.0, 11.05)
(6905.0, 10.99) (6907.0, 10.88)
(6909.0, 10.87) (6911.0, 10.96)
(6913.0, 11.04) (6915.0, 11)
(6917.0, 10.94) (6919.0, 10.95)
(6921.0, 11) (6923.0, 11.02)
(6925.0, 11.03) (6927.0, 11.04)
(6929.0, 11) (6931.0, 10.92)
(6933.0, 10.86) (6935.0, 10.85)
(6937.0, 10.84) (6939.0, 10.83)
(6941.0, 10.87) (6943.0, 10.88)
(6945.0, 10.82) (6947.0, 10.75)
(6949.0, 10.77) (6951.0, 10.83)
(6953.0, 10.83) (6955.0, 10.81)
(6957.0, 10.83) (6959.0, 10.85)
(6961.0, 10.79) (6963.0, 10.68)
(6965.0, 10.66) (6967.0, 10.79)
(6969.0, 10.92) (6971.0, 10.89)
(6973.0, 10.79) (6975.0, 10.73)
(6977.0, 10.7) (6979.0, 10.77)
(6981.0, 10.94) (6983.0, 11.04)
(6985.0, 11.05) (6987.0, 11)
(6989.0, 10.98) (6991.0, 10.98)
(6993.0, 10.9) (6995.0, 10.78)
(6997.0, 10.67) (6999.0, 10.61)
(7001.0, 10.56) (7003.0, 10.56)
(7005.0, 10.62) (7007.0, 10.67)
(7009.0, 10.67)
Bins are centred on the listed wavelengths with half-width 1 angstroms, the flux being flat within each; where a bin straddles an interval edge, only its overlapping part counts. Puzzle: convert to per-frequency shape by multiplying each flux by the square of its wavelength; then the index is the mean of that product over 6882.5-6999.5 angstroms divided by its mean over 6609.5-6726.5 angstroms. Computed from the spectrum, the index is 1.04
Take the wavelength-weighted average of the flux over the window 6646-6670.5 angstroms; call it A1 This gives 11.4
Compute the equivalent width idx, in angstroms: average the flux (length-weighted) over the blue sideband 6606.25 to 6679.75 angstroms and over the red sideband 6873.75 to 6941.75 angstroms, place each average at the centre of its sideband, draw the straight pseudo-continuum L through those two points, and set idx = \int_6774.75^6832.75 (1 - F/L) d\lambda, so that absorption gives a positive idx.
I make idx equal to 0.07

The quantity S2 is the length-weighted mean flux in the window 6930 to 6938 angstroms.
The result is 10.9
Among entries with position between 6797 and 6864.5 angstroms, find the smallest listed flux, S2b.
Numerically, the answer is 10.76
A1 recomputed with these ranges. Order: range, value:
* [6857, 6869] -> 11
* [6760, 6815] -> 11.2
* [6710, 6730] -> 11.1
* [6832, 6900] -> 11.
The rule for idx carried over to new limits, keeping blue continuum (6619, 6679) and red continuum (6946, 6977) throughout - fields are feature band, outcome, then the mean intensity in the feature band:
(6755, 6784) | -0.3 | 11.3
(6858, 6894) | -0.2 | 11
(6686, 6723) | 0.1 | 11.3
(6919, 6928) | -0.1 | 11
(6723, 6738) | -0.1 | 11.3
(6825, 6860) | 0.0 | 11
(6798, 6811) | -0.1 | 11.2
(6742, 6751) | 0.0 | 11.2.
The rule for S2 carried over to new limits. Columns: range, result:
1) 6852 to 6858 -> 10.8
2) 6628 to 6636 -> 11.4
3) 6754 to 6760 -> 11.4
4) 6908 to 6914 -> 11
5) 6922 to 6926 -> 11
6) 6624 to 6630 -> 11.5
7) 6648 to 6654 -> 11.4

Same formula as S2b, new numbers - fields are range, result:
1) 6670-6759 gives 10.96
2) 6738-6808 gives 10.99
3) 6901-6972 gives 10.66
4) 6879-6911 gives 10.87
